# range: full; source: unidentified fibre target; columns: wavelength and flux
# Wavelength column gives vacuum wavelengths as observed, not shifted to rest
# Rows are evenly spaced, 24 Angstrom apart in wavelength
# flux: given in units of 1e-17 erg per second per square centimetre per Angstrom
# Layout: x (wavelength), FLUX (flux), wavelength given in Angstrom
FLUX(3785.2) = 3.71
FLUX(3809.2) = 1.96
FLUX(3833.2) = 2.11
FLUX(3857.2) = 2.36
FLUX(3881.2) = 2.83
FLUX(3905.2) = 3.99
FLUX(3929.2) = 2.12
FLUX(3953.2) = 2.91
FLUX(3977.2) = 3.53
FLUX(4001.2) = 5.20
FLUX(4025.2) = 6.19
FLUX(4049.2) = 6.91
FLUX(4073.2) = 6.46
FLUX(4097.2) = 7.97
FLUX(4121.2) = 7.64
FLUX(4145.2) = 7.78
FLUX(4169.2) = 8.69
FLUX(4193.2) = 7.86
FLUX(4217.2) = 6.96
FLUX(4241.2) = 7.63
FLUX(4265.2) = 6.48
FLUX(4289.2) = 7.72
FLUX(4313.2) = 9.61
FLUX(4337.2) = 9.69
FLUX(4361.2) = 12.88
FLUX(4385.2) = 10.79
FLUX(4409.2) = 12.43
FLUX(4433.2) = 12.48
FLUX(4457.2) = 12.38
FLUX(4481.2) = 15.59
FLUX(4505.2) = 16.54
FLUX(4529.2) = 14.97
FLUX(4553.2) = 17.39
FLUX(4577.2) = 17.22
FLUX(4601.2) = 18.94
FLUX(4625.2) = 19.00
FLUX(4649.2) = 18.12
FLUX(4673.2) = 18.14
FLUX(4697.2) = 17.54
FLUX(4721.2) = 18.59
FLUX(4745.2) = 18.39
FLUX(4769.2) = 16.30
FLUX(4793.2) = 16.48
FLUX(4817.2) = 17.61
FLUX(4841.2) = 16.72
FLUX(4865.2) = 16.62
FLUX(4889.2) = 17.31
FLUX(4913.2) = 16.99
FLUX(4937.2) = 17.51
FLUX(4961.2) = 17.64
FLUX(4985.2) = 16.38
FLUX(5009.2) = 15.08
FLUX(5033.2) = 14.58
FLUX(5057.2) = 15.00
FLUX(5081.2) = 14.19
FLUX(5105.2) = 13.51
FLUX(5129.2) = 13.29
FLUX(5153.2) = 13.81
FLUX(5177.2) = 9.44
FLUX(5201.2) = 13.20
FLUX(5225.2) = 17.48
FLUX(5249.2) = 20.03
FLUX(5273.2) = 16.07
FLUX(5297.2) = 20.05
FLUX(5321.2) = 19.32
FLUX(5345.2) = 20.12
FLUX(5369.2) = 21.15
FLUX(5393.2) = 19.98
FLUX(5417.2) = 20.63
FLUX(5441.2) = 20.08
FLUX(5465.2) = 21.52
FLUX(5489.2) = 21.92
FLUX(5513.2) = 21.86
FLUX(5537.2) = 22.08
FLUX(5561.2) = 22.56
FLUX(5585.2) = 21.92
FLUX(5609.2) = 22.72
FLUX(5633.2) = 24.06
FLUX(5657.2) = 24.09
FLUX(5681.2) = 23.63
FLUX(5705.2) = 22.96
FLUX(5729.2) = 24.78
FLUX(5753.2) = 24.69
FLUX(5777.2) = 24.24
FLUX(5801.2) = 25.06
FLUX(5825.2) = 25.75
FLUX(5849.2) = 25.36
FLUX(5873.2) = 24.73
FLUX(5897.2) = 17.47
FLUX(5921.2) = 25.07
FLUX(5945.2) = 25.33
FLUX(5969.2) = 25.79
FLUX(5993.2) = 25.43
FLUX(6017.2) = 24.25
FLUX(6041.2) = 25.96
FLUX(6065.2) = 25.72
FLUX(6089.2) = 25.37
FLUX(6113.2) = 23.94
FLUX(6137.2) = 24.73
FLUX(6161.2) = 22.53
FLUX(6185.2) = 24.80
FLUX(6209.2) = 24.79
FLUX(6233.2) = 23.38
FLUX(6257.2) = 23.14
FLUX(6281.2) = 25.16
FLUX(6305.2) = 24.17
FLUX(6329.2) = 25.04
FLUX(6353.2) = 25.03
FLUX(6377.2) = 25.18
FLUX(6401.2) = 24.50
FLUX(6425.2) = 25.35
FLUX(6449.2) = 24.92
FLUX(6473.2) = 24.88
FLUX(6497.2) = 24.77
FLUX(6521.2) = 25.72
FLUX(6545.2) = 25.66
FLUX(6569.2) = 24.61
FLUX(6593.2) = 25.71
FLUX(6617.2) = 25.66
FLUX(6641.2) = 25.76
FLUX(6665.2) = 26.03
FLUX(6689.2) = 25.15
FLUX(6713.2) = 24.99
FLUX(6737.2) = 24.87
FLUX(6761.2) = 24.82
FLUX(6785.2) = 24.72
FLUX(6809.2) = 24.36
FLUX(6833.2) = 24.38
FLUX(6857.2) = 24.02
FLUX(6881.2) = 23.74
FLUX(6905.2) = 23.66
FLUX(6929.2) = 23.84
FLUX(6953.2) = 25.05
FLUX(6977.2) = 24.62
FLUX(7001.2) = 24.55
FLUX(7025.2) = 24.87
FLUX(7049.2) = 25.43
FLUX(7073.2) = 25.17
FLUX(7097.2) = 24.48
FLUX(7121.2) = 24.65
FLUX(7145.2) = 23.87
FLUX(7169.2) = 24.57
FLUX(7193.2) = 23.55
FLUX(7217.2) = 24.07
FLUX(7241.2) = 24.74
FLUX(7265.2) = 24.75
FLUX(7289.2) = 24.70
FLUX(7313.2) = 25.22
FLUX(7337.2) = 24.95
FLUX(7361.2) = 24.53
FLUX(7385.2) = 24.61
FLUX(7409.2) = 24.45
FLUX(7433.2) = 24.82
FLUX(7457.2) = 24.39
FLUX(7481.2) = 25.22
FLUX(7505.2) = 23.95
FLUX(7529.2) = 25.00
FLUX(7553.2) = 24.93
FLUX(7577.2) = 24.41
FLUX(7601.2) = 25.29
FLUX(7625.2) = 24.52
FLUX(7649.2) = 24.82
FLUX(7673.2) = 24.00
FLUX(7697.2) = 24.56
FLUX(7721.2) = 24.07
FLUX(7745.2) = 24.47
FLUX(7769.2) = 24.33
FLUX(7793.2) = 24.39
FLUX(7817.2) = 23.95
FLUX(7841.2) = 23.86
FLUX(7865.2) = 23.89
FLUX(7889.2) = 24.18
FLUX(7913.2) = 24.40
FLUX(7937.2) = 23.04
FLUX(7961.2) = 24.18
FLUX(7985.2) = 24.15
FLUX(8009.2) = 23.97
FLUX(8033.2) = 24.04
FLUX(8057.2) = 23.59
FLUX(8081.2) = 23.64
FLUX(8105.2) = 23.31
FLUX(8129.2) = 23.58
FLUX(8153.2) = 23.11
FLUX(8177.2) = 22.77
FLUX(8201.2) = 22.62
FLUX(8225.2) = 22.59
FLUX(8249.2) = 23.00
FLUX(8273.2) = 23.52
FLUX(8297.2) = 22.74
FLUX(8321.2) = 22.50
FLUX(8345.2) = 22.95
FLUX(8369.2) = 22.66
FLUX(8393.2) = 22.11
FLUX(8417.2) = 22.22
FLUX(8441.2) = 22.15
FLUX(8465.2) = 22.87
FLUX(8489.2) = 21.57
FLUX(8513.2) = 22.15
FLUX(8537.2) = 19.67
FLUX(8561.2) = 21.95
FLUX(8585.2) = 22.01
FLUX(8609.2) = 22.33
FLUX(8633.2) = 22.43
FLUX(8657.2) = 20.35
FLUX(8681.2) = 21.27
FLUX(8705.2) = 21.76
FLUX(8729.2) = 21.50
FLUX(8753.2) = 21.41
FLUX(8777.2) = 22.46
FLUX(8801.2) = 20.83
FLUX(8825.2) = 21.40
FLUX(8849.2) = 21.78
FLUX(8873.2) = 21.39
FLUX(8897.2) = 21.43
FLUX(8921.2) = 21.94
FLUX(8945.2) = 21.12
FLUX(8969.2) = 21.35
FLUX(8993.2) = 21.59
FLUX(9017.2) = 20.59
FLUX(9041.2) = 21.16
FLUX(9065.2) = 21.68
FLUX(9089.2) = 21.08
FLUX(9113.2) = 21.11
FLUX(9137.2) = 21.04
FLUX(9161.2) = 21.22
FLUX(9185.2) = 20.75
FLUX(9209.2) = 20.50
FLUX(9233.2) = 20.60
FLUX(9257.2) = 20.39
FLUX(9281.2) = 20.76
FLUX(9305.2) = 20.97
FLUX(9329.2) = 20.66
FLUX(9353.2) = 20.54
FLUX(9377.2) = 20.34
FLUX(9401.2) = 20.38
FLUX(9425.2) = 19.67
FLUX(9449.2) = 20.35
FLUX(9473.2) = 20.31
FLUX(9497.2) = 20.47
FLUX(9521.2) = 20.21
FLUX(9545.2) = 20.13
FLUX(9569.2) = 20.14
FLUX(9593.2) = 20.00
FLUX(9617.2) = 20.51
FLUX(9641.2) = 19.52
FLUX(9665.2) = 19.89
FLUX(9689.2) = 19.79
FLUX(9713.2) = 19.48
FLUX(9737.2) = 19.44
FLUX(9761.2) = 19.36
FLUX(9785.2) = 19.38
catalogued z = 0.000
